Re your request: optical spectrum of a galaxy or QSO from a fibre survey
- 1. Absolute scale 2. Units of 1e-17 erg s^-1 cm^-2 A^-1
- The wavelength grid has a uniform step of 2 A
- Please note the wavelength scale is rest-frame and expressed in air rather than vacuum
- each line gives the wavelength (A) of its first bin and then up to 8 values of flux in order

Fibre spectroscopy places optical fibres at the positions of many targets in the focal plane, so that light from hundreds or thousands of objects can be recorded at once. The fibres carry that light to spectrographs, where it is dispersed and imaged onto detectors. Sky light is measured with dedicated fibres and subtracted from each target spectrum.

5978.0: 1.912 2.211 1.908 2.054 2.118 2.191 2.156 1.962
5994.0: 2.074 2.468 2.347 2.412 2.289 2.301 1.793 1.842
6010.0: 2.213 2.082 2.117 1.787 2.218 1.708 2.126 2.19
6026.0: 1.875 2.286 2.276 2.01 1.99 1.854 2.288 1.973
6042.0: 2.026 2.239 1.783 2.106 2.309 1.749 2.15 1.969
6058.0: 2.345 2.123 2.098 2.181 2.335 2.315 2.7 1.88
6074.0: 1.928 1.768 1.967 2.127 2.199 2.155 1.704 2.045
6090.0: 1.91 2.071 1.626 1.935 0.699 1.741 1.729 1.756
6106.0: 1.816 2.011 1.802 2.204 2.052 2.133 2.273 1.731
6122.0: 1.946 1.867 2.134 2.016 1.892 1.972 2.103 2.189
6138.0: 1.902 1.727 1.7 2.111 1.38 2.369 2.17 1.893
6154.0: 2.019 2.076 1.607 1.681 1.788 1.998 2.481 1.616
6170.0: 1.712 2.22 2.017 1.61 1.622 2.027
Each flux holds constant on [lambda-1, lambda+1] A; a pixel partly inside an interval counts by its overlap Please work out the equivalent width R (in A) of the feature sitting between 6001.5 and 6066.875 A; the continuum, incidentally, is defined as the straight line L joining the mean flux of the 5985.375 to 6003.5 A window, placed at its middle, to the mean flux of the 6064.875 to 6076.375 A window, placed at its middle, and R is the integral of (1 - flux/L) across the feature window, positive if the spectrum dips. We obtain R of 3.7 A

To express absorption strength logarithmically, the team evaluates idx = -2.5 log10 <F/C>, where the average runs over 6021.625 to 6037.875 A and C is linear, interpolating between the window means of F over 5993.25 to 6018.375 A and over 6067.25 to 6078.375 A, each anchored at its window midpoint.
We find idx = 0.02 mag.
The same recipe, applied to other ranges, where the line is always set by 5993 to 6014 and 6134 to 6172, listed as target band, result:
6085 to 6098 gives 0.14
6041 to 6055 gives 0.03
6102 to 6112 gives 0.07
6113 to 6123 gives -0.02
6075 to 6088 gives 0.03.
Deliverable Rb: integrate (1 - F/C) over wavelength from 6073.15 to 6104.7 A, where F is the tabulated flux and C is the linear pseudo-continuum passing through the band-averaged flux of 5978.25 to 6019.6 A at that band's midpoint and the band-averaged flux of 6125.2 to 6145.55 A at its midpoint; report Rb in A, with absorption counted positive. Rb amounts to 2.8 A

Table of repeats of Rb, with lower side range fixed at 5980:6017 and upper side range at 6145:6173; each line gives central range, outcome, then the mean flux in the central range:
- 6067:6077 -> -0.42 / 2.12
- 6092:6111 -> 2.83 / 1.7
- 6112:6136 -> -0.67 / 2.03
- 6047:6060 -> -0.33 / 2.11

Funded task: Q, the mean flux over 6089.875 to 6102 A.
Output 1.65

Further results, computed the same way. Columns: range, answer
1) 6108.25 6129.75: 2.01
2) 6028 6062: 2.08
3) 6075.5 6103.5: 1.83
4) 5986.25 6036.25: 2.11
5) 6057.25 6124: 1.98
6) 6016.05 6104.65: 2.01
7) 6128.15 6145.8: 1.93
